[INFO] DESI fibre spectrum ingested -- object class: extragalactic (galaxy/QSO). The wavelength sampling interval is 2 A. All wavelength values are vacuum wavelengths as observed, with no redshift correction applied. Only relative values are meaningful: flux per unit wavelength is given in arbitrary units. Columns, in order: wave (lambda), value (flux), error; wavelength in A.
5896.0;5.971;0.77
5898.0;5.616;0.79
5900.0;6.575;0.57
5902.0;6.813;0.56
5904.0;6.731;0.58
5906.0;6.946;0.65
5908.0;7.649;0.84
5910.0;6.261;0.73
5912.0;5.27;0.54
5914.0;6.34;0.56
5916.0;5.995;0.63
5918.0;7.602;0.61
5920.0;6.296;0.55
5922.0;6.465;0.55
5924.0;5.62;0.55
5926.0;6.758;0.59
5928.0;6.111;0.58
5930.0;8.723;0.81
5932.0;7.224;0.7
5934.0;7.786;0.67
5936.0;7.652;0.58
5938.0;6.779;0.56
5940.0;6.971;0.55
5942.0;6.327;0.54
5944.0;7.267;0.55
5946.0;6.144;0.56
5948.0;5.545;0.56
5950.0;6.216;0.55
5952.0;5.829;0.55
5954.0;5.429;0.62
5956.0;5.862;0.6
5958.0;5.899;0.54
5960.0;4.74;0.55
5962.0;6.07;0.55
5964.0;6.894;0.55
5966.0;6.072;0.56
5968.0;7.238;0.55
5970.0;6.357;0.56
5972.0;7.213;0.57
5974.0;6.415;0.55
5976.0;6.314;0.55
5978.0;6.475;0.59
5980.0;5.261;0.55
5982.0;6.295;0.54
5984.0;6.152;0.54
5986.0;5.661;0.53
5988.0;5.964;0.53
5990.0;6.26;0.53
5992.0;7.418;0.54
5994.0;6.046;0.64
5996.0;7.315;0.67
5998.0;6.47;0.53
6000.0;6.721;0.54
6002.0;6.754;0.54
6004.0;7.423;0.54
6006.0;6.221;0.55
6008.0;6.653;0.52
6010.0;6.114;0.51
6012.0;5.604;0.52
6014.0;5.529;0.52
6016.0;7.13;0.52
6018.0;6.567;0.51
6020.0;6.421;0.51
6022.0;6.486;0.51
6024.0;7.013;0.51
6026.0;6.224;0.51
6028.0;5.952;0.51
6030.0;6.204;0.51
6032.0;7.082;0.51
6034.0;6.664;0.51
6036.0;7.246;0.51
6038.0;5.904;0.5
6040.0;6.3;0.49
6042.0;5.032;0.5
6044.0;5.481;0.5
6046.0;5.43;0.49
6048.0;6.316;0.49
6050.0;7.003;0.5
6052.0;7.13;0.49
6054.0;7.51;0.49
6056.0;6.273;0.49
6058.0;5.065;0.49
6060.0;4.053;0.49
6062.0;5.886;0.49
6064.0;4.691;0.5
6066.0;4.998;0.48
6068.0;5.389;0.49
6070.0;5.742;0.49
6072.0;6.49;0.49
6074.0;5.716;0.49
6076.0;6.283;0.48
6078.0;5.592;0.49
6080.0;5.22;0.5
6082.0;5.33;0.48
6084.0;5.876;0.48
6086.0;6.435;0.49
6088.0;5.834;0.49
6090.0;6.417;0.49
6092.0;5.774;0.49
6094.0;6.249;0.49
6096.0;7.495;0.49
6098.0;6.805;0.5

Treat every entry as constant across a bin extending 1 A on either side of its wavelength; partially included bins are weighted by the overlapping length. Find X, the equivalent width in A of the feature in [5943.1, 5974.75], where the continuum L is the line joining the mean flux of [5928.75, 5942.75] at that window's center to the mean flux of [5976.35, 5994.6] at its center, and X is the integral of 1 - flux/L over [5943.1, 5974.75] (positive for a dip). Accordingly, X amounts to 2.77 A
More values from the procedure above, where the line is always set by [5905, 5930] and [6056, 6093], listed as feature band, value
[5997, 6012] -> -1.3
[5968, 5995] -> -0.7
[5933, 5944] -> -1.2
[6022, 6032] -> -0.9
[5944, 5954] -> 0.5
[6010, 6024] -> -0.9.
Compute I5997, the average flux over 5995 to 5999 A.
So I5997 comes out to 6.89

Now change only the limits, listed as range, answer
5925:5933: 7.2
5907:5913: 6.39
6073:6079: 5.86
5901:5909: 7.03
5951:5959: 5.75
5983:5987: 5.91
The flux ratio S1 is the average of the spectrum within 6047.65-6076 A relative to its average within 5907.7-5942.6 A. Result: 0.87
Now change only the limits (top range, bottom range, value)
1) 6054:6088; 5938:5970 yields 0.91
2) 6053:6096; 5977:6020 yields 0.91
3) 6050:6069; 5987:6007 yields 0.86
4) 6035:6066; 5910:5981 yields 0.92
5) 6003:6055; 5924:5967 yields 0.99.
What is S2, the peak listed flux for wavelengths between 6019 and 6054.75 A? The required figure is 7.51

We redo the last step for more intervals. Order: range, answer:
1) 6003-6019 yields 7.423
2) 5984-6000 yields 7.418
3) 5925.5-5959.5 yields 8.723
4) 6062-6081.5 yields 6.49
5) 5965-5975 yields 7.238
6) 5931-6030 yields 7.786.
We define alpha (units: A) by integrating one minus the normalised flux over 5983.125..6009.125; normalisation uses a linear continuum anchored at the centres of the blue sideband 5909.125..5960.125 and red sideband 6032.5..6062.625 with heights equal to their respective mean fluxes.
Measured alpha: -1.2 A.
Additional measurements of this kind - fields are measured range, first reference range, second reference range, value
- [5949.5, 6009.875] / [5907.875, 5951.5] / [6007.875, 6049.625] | 1.2 A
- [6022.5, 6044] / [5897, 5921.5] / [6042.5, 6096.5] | -1.0 A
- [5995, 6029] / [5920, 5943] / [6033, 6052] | -0.6 A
